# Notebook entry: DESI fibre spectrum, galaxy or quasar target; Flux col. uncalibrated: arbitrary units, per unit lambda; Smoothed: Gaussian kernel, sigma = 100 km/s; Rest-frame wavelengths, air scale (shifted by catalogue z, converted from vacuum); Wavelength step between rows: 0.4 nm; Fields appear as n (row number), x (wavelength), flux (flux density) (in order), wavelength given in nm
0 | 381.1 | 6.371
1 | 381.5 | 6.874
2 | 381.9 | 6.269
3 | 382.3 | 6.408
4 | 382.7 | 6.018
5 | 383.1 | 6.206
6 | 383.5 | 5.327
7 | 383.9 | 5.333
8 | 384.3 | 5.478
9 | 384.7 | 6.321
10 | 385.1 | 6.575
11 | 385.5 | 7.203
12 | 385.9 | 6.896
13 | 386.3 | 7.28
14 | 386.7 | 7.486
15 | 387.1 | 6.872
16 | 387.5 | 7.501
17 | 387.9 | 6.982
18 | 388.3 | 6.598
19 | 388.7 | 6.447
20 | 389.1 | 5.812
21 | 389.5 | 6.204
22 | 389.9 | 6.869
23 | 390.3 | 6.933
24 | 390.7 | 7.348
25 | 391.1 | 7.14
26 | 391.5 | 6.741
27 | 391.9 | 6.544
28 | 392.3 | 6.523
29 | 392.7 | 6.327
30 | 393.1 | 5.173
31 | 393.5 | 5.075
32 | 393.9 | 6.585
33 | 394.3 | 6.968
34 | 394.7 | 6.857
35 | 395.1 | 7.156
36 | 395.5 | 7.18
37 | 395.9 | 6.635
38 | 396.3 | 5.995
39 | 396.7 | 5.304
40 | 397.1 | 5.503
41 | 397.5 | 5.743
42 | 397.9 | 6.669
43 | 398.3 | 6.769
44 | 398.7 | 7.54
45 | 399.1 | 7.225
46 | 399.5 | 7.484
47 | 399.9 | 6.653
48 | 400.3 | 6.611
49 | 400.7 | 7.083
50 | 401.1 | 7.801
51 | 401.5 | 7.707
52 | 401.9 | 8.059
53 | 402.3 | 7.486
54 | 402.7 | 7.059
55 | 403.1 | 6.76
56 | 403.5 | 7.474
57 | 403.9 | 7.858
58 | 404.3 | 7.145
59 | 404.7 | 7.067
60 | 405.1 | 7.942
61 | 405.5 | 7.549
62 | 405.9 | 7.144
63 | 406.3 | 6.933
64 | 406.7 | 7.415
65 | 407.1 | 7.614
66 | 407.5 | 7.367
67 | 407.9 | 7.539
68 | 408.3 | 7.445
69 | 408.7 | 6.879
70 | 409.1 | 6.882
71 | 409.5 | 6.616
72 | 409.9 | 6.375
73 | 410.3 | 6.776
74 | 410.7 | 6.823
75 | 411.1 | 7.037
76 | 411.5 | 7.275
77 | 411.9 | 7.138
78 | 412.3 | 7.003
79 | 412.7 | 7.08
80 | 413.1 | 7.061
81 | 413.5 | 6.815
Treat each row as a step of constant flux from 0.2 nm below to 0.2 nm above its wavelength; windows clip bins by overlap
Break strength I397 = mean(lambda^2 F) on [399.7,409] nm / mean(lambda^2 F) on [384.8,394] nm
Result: 1.19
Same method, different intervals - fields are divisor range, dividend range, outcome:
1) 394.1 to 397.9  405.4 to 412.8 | 1.19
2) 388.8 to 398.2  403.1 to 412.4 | 1.20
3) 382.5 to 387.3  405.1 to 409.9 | 1.26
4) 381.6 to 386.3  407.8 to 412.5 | 1.27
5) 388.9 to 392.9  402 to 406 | 1.19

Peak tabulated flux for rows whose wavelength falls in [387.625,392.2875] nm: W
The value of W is 7.348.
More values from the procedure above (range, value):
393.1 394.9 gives 6.968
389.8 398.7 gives 7.54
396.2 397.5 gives 5.995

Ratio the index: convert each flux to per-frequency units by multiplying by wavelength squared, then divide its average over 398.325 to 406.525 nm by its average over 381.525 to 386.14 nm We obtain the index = 1.29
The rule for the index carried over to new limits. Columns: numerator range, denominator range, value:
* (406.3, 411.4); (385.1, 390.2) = 1.15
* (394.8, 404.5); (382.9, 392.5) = 1.12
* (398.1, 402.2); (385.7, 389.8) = 1.14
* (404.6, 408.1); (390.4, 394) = 1.24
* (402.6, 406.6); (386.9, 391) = 1.17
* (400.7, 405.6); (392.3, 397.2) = 1.25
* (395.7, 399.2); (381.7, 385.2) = 1.14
